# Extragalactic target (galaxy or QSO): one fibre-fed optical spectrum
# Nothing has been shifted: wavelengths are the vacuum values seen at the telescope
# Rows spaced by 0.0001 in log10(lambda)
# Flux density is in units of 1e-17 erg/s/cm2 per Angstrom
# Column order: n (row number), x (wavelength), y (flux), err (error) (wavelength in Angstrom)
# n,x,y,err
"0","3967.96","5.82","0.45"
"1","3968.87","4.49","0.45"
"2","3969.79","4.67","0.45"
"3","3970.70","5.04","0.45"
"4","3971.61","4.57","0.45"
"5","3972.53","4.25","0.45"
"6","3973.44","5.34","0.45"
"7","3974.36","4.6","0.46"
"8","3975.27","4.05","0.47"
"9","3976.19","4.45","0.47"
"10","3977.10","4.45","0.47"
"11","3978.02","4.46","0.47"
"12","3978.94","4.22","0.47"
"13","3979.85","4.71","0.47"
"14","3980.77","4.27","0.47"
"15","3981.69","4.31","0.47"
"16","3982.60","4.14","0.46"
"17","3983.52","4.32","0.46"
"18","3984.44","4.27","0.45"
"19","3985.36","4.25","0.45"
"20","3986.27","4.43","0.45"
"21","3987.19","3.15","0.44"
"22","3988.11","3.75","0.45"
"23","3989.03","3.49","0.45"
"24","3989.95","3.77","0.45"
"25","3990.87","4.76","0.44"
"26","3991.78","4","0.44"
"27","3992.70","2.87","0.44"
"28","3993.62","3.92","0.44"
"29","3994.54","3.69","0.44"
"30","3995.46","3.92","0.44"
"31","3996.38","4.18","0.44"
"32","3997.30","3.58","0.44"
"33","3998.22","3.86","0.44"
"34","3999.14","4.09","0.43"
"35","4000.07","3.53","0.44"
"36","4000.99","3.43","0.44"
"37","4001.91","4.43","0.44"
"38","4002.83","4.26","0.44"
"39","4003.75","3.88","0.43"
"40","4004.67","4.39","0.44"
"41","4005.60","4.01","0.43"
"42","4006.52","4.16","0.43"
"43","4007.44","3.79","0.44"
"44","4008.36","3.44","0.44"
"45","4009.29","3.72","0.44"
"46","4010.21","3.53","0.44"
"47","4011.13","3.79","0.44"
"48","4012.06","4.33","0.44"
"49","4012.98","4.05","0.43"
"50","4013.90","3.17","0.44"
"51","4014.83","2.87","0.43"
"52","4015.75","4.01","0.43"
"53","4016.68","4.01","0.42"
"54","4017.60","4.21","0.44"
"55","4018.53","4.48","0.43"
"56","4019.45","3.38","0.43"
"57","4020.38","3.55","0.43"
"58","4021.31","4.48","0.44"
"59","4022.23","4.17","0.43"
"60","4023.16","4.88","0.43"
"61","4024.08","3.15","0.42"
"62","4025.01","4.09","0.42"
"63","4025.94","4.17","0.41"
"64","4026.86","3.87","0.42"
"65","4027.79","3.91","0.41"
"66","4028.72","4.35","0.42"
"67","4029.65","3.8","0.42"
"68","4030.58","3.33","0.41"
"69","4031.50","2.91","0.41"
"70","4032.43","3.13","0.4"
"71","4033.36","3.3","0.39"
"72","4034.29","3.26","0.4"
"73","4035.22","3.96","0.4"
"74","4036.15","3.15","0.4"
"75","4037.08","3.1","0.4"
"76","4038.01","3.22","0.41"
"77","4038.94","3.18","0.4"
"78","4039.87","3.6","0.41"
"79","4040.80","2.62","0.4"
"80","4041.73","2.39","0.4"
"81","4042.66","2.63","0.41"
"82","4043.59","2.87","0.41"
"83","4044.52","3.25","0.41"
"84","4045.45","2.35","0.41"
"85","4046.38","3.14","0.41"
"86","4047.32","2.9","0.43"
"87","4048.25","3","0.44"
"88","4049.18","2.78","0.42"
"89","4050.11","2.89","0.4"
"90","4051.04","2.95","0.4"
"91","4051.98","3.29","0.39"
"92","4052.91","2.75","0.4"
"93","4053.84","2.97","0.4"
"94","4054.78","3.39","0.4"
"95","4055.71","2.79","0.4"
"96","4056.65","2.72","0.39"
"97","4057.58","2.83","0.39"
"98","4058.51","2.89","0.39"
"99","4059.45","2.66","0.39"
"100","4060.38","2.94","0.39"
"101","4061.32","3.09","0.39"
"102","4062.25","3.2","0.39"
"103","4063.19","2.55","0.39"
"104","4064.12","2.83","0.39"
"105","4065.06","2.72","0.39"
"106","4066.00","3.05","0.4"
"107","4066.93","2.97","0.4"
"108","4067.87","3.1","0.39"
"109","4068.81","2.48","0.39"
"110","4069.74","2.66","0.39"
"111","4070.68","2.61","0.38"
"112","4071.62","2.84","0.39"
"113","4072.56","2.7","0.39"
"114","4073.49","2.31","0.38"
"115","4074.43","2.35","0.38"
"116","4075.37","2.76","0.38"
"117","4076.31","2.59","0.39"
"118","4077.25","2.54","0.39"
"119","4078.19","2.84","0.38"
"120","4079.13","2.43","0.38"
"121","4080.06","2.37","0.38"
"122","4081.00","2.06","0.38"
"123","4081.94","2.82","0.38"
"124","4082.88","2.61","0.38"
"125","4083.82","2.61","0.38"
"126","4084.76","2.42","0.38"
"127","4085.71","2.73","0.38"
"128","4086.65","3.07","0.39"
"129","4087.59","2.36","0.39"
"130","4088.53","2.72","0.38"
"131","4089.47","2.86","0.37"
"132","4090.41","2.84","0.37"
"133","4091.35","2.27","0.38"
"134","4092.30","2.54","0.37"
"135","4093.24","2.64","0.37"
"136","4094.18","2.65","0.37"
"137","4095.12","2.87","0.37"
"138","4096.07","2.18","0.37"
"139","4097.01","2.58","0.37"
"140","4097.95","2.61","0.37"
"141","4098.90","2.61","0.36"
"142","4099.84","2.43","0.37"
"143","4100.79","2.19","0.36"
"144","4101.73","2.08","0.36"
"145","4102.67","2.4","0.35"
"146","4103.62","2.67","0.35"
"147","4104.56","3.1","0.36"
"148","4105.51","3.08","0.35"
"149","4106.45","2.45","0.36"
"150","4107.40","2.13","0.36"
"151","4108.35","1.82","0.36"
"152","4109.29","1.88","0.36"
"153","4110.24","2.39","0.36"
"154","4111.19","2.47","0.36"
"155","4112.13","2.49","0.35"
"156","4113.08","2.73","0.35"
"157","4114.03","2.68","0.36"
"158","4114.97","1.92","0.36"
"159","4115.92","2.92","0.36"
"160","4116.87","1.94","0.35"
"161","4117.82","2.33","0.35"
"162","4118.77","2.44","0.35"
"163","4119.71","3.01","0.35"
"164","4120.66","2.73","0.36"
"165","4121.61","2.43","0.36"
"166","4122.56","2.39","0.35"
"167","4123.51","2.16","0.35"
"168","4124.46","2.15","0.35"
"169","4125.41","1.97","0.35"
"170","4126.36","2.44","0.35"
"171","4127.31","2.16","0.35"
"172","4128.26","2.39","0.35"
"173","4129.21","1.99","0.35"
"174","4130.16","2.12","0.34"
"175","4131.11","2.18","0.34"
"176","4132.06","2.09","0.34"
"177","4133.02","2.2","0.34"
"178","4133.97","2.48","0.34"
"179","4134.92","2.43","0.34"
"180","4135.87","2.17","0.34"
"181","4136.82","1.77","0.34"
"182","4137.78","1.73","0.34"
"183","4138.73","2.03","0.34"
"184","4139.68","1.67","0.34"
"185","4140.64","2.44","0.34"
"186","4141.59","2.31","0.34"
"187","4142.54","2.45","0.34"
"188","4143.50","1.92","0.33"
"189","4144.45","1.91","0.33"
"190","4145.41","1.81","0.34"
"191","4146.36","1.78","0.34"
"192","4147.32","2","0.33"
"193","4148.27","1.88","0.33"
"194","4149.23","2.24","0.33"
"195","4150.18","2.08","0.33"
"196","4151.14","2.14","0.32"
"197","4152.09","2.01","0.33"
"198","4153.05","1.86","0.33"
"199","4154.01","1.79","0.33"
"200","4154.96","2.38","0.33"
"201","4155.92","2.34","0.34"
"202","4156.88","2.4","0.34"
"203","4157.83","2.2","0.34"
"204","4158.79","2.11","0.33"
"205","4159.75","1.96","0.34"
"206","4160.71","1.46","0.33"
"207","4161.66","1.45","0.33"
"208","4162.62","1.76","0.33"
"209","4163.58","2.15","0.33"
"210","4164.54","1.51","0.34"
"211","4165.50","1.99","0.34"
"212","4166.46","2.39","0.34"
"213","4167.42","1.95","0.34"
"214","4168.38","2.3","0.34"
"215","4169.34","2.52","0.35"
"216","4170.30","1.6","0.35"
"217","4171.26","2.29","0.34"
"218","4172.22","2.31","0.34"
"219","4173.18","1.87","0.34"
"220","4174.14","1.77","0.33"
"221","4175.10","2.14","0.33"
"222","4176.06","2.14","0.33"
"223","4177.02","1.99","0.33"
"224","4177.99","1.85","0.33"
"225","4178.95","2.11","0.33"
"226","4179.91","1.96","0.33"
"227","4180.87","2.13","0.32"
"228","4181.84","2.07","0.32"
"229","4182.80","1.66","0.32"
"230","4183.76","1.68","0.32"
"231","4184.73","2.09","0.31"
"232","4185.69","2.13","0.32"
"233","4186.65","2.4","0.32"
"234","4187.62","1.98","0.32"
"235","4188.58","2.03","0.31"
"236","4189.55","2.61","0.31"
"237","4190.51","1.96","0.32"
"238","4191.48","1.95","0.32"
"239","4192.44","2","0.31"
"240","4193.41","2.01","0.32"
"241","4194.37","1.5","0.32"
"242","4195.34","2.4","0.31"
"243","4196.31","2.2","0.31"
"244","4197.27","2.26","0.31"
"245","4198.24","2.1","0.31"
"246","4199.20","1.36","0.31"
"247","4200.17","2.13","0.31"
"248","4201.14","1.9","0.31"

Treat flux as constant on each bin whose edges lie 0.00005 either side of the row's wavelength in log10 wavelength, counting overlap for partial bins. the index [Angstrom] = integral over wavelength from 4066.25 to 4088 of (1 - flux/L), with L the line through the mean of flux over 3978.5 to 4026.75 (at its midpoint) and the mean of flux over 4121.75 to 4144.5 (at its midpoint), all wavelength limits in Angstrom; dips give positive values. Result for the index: 2.2 Angstrom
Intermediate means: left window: 3.95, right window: 2.16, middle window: 2.62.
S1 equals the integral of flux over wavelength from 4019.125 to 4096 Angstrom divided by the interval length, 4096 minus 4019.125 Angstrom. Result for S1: 2.99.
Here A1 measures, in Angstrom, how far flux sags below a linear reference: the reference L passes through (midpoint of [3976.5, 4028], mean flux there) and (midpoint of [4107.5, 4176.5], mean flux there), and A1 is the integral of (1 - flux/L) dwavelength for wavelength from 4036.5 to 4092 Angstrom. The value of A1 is 6.5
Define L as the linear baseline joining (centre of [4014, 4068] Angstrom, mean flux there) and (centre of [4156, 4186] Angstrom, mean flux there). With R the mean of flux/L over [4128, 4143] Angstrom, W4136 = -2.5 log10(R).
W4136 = 0.10 mag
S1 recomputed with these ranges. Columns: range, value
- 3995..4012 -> 3.9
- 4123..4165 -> 2.06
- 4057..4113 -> 2.61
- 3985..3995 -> 3.82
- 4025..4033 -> 3.7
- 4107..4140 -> 2.26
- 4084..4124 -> 2.51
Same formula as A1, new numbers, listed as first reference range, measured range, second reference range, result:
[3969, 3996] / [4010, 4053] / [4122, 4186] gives 1.8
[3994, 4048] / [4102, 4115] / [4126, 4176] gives 0.6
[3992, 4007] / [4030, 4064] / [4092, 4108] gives 2.6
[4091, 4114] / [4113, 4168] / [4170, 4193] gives 3.1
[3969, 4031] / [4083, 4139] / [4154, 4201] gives 7.5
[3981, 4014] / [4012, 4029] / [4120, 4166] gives -1.5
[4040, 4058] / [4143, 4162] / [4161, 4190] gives 1.6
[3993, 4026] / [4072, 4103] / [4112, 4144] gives 3.0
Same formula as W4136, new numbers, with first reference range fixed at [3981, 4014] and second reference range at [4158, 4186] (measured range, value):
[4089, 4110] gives 0.12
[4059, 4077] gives 0.14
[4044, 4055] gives 0.13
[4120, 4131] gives 0.10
